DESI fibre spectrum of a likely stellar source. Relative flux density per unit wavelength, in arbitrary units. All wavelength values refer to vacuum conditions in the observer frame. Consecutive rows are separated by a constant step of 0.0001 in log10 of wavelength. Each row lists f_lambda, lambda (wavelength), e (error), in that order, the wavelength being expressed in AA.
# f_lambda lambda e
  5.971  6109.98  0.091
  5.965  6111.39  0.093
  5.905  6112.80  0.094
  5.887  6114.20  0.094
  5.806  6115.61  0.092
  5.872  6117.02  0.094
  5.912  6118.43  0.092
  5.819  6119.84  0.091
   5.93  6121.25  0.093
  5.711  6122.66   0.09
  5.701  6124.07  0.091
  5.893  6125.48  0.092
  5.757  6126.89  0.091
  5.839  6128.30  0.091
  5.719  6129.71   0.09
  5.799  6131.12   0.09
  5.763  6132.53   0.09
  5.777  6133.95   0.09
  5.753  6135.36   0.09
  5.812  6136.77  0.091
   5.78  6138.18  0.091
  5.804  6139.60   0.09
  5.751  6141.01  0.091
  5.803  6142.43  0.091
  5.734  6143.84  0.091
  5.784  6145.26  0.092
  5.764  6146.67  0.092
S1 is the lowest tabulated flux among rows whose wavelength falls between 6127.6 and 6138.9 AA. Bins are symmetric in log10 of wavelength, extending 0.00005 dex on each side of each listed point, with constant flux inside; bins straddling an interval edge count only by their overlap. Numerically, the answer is 5.719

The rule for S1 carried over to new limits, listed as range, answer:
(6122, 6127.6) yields 5.701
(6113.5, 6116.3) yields 5.806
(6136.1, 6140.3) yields 5.78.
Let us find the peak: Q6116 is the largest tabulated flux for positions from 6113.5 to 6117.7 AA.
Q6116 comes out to 5.887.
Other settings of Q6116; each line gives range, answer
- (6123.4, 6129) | 5.893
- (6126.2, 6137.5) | 5.839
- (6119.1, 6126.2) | 5.93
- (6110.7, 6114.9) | 5.965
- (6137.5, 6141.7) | 5.804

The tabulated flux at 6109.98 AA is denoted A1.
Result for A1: 5.971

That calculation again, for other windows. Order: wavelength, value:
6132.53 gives 5.763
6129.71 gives 5.719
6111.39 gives 5.965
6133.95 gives 5.777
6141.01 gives 5.751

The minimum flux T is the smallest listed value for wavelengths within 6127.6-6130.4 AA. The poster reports 5.719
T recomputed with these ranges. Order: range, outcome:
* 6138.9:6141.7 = 5.751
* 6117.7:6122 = 5.819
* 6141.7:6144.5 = 5.734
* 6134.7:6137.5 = 5.753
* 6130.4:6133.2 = 5.763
